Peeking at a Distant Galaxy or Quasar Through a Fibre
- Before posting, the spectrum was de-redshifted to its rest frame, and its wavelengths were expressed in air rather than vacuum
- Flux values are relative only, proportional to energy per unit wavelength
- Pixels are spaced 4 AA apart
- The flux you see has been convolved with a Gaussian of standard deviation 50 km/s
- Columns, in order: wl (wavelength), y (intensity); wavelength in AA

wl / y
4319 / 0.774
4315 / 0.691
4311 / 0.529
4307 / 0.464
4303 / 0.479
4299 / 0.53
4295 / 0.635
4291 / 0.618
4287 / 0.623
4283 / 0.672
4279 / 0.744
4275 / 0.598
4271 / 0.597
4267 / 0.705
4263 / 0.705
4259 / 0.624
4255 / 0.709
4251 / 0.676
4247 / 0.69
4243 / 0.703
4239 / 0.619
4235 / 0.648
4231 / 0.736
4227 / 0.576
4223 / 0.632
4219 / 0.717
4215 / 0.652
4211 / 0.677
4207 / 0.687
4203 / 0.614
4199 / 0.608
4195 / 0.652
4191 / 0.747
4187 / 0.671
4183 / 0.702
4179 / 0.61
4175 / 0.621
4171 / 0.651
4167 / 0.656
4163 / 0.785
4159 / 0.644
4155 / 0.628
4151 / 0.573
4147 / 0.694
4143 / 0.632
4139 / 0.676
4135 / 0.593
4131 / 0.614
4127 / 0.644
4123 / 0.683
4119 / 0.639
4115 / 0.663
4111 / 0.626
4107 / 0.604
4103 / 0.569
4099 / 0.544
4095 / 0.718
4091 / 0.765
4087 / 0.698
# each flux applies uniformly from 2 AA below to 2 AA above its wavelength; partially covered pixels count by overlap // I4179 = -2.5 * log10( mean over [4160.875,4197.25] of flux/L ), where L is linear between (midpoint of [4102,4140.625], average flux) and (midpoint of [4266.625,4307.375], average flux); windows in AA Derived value -0.09 mag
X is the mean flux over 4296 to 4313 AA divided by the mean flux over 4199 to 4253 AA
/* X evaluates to 0.8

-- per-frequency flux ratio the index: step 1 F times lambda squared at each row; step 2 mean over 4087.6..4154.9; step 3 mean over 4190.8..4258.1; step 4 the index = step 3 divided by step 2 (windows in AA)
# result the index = 1.09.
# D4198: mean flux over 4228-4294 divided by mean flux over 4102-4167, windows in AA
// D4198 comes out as 1.0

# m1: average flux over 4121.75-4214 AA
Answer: 0.655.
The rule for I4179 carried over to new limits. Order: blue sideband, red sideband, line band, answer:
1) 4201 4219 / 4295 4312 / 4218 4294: -0.127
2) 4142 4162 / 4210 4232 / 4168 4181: 0.032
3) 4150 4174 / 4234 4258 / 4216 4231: 0.023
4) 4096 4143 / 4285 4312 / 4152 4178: -0.087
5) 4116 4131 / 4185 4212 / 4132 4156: 0.037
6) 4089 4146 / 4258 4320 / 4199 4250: -0.053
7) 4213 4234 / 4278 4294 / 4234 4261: -0.012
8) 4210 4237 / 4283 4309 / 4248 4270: -0.109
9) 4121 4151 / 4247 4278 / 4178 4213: -0.020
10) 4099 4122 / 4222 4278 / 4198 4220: -0.019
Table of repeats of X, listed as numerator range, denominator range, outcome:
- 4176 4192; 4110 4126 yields 1.03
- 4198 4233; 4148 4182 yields 1.01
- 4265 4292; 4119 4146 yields 1.02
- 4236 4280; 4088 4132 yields 1.04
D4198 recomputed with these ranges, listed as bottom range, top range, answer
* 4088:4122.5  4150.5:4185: 1.02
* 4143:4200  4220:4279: 1.00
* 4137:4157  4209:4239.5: 1.03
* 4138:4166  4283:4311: 0.85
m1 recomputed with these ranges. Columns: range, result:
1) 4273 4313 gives 0.589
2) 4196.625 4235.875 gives 0.655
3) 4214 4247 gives 0.662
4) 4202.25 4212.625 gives 0.664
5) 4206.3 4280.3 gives 0.667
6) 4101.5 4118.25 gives 0.619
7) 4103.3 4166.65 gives 0.645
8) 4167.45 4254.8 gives 0.662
